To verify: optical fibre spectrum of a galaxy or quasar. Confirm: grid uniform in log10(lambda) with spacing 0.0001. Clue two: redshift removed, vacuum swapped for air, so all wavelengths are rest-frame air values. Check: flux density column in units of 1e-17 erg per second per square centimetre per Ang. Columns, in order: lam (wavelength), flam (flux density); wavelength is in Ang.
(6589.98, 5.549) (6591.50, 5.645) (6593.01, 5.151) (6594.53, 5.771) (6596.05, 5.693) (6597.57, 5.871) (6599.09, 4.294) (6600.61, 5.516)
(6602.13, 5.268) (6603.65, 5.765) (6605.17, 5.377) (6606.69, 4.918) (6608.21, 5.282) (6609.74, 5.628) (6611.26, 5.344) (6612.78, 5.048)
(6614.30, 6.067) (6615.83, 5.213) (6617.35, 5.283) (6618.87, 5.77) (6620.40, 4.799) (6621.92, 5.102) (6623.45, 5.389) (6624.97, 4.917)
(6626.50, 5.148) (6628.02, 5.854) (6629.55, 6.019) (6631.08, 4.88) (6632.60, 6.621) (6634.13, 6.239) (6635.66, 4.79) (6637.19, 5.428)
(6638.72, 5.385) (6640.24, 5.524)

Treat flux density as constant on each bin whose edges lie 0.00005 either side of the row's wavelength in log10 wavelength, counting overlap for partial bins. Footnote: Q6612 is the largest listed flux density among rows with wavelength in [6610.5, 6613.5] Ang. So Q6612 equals 5.344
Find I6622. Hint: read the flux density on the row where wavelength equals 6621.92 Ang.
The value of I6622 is 5.102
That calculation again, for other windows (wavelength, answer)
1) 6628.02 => 5.854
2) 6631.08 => 4.88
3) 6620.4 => 4.799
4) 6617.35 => 5.283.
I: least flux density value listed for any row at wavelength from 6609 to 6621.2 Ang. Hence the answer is 4.799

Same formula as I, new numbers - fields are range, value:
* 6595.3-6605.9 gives 4.294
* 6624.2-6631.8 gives 4.88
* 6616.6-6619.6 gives 5.283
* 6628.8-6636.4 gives 4.79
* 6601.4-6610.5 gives 4.918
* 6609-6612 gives 5.344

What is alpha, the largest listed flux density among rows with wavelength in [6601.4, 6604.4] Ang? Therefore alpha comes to 5.765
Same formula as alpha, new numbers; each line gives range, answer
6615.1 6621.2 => 5.77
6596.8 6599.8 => 5.871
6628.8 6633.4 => 6.621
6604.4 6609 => 5.377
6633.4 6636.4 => 6.239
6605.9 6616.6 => 6.067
